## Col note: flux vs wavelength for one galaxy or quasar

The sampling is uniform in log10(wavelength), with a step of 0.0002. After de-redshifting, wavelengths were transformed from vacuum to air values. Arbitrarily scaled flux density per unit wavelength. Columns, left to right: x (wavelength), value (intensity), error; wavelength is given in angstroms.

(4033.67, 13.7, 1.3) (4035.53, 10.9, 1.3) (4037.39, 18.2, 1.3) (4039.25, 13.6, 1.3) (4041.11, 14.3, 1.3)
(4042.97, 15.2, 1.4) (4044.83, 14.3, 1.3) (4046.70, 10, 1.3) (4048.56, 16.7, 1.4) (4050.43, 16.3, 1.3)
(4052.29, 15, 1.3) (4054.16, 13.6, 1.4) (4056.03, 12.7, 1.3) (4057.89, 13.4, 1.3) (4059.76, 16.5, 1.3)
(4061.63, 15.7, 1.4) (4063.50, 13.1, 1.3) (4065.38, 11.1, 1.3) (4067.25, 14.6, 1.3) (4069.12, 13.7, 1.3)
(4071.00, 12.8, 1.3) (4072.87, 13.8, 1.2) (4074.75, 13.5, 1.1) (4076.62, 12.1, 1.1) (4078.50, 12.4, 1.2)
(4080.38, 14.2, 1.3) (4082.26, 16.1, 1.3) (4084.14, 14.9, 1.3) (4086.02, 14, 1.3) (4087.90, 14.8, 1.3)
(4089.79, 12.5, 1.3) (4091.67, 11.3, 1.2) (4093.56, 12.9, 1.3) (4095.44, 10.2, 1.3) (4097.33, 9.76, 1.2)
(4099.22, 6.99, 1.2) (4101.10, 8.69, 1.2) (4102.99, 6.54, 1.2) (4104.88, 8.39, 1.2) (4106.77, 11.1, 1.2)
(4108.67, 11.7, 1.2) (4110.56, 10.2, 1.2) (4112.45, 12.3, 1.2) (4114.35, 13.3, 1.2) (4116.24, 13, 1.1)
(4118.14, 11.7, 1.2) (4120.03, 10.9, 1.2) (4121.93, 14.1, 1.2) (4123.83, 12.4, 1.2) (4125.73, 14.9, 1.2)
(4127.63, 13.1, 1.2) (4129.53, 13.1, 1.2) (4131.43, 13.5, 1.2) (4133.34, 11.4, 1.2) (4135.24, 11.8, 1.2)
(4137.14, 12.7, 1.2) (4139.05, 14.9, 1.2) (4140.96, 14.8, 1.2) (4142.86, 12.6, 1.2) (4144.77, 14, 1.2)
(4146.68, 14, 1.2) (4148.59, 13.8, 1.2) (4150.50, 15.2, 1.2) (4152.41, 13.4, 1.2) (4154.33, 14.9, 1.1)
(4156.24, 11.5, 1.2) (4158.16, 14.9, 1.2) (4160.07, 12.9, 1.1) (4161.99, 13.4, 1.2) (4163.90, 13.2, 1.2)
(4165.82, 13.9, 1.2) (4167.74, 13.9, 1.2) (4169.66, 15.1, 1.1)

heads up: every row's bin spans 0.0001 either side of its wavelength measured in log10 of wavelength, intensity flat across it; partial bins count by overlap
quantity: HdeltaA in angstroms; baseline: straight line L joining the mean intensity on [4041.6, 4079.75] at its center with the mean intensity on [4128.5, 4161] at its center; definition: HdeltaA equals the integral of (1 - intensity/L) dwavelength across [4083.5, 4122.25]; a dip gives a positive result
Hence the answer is 6.6 angstroms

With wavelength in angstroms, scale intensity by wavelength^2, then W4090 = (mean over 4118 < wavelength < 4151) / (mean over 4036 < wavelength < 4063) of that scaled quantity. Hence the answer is 0.9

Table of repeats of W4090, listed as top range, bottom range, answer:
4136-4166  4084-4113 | 1.29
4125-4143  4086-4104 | 1.28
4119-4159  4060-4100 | 1.07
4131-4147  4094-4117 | 1.32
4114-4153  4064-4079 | 1.05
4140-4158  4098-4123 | 1.32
